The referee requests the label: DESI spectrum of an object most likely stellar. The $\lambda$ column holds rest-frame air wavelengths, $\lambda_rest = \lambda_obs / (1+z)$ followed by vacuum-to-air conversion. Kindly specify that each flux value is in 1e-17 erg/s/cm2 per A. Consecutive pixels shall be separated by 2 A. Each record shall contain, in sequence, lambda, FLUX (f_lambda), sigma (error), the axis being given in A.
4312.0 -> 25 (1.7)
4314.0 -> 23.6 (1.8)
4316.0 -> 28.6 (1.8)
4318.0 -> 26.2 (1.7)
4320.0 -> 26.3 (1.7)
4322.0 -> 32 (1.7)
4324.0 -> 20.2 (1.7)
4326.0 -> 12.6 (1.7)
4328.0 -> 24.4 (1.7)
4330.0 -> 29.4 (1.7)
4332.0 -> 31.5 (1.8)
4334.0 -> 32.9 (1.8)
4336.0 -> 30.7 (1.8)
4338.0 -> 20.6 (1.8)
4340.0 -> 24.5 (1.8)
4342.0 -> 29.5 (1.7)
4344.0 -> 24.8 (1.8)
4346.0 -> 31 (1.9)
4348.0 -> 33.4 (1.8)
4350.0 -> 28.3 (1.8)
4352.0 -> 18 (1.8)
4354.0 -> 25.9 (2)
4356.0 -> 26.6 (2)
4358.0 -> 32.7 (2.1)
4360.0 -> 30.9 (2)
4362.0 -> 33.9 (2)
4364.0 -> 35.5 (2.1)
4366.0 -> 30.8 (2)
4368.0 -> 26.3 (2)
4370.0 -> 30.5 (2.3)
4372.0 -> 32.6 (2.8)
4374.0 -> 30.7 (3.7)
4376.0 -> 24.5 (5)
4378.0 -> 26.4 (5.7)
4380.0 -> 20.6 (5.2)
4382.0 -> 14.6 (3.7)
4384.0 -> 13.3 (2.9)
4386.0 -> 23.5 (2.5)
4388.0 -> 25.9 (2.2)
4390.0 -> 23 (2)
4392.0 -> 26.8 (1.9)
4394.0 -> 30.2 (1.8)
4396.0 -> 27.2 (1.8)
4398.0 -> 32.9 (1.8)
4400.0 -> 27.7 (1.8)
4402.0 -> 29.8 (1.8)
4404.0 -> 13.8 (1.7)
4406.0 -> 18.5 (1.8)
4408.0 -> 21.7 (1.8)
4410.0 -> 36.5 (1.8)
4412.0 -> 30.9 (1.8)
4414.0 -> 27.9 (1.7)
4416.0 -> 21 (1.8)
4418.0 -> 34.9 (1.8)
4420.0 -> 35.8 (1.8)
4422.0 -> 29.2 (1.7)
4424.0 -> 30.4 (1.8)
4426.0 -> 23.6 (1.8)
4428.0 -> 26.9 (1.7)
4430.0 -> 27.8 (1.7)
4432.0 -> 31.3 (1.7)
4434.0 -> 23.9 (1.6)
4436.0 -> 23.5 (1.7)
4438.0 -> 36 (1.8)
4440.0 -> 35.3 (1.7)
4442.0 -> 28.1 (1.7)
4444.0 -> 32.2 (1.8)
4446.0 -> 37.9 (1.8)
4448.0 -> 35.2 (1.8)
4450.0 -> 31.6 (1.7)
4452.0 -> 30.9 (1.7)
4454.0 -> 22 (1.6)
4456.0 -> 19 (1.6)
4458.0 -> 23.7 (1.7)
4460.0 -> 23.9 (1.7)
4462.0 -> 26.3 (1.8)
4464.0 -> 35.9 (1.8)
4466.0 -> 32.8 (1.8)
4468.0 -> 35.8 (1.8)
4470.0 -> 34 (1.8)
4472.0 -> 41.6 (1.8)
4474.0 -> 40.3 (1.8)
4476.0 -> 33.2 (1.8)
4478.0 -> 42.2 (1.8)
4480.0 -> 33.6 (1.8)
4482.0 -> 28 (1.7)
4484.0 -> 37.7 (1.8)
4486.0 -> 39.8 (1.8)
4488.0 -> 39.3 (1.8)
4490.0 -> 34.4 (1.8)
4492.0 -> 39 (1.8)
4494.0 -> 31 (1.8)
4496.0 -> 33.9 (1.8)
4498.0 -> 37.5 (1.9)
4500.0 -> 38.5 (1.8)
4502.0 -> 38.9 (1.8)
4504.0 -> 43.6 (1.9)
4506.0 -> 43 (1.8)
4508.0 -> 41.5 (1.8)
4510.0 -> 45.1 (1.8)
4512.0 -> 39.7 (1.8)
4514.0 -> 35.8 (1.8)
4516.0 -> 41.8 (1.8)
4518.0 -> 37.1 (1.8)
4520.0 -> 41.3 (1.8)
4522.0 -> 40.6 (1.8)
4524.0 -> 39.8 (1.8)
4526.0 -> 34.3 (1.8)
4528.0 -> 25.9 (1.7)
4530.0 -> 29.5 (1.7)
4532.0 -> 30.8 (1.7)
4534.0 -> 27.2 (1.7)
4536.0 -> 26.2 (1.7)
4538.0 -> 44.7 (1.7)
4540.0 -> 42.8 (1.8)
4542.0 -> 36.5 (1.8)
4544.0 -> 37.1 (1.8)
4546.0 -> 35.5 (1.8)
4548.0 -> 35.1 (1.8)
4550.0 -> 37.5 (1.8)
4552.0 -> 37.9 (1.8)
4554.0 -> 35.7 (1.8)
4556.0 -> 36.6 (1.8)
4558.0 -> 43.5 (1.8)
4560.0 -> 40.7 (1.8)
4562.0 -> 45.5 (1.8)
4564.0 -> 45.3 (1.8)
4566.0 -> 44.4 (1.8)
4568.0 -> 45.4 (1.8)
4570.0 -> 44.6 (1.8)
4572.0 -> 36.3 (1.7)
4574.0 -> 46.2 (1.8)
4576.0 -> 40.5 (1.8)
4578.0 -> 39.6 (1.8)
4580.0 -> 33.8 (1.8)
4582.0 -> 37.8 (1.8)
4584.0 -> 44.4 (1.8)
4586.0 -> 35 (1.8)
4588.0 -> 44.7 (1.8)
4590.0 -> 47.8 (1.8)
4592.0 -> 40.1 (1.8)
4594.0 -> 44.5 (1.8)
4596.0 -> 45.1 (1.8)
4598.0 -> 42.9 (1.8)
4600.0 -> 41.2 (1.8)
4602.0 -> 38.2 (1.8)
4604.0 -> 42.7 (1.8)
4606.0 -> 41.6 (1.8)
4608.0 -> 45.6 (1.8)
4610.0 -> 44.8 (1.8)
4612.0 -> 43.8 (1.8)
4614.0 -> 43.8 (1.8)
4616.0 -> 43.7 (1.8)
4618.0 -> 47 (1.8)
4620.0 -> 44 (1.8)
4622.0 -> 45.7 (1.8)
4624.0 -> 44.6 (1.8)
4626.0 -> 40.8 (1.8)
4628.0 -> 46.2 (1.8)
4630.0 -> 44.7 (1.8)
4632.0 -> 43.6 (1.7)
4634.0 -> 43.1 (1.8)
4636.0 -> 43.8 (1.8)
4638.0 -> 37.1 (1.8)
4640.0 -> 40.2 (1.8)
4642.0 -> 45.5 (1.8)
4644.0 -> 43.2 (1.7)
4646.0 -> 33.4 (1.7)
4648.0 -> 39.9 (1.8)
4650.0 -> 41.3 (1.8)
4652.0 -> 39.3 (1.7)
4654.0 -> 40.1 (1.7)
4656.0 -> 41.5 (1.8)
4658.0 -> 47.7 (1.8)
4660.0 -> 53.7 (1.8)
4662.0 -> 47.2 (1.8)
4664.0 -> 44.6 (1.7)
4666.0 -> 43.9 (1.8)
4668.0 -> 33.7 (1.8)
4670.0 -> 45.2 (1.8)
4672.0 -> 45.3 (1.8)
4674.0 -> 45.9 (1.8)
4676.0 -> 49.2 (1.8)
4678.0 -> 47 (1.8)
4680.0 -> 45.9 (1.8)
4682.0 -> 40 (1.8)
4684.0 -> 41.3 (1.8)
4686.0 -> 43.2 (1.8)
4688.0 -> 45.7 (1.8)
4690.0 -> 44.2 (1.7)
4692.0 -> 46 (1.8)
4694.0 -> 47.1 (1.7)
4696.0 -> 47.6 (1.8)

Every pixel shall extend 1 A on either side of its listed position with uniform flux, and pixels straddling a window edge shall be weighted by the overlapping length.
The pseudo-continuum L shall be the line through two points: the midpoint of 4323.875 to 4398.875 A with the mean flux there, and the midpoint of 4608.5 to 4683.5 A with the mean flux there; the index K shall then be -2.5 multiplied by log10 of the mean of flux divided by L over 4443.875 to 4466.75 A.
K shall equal 0.11 mag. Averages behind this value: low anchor 26.8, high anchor 43.5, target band 29.1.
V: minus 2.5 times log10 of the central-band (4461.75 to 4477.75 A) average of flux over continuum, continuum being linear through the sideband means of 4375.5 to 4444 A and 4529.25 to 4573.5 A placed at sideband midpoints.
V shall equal -0.13 mag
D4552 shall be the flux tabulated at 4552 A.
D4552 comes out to 37.9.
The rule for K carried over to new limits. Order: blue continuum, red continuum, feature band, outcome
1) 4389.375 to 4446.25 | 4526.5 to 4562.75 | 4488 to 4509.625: -0.16 mag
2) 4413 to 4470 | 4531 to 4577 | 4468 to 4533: -0.09 mag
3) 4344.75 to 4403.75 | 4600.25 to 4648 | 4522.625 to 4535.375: 0.17 mag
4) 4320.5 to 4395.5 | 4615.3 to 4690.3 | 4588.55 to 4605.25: -0.07 mag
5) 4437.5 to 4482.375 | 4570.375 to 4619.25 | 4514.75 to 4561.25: 0.04 mag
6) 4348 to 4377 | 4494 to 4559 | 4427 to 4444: 0.12 mag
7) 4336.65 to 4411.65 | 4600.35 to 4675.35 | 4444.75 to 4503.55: -0.03 mag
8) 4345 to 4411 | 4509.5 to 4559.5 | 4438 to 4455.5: -0.02 mag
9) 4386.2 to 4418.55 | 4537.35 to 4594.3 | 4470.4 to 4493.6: -0.11 mag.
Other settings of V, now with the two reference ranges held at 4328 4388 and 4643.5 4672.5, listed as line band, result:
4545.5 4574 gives -0.082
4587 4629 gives -0.096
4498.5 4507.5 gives -0.176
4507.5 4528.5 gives -0.095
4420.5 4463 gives 0.106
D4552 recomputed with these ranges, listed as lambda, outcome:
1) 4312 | 25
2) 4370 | 30.5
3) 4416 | 21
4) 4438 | 36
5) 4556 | 36.6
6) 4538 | 44.7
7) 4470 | 34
